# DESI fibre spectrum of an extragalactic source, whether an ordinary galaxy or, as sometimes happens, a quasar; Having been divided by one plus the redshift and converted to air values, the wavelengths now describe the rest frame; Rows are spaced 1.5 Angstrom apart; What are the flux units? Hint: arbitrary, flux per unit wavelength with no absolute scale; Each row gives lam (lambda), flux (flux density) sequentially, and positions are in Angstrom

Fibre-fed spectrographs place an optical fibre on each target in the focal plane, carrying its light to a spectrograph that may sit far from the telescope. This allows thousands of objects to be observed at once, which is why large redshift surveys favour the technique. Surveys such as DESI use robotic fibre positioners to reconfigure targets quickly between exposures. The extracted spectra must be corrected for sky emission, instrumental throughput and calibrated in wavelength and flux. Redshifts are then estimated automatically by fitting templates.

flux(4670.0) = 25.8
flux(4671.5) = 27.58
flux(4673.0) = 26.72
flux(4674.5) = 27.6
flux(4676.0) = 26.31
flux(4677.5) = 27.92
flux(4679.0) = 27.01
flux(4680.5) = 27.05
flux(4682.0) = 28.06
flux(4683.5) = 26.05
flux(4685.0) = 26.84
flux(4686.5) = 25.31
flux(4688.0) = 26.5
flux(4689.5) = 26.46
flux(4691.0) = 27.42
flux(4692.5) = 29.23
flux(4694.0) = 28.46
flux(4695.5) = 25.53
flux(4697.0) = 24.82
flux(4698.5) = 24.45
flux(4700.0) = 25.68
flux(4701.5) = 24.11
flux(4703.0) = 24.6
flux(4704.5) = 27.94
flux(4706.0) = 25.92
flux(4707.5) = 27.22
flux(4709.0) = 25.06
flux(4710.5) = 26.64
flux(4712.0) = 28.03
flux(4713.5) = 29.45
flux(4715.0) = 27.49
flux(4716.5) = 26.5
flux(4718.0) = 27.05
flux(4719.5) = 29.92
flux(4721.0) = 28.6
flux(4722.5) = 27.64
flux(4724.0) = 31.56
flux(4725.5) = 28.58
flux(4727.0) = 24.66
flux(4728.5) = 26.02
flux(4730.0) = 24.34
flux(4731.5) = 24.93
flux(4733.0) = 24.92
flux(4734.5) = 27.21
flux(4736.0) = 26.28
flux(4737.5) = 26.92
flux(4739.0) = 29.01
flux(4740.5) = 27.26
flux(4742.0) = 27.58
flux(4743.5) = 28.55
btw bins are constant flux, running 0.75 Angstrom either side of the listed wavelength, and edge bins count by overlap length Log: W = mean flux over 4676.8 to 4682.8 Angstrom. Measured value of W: 27.5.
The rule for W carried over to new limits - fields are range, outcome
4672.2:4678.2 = 27.1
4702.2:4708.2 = 26.4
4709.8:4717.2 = 27.6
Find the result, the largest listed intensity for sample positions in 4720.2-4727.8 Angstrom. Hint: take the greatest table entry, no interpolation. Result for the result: 31.56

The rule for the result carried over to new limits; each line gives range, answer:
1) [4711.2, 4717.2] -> 29.45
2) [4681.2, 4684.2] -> 28.06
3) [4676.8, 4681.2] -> 27.92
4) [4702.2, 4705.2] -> 27.94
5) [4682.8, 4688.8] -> 26.84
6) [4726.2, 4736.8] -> 27.21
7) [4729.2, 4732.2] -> 24.93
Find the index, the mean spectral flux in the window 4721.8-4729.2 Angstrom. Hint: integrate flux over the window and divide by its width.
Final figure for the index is 27.7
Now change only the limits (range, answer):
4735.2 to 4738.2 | 26.6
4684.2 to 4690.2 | 26.3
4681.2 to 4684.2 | 27.1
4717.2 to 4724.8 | 28.9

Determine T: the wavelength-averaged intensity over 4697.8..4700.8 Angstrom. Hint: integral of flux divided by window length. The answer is 25.1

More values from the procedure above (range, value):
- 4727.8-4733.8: 25.1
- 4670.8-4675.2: 27.3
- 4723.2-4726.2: 30.1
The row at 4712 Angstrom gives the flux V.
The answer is 28.03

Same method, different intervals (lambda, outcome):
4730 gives 24.34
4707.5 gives 27.22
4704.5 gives 27.94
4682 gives 28.06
